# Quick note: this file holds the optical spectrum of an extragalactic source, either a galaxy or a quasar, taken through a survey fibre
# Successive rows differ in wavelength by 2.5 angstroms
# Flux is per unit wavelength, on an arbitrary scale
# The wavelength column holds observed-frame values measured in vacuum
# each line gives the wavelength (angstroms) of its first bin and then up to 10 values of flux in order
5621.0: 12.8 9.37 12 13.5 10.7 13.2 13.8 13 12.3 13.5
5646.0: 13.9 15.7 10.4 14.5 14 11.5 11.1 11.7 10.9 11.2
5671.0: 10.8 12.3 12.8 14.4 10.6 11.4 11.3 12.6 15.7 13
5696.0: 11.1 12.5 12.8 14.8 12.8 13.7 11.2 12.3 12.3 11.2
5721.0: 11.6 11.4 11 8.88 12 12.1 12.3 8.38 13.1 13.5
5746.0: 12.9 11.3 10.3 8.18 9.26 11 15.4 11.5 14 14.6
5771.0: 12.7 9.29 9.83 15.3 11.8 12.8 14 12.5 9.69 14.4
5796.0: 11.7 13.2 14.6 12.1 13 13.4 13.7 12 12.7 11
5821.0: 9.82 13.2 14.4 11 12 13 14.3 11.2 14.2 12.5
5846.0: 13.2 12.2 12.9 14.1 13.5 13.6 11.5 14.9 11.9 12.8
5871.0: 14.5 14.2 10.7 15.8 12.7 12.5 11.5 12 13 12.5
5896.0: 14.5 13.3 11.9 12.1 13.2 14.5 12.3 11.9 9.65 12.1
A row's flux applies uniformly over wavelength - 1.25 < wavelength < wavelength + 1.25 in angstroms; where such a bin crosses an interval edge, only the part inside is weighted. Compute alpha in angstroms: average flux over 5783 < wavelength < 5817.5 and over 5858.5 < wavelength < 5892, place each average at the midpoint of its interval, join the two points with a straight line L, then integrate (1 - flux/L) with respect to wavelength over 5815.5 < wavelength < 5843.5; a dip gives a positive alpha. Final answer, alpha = 1.0 angstroms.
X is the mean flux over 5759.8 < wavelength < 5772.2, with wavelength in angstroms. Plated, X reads 13.6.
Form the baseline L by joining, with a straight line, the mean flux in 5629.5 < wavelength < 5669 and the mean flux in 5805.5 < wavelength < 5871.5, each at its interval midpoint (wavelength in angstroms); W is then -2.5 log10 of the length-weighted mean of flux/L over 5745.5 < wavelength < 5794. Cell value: 0.07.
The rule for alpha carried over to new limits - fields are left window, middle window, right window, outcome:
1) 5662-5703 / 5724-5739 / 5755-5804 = 1.8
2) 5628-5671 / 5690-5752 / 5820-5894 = 2.9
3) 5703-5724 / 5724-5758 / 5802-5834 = 3.6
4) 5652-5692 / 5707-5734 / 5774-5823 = 1.6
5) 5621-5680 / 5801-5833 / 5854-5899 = 1.1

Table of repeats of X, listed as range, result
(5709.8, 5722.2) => 11.7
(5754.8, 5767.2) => 12.2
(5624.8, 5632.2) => 12.1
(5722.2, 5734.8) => 11.1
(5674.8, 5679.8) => 13.6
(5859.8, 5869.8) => 12.8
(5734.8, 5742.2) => 11.2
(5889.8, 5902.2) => 13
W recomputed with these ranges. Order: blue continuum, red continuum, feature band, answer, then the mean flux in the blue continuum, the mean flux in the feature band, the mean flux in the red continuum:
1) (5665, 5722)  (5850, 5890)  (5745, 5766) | 0.11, 12.3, 11.4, 13.1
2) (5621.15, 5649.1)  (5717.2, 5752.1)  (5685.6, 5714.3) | -0.09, 12.7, 12.9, 11.4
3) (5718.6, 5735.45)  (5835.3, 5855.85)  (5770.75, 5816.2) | -0.03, 11.2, 12.6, 13.1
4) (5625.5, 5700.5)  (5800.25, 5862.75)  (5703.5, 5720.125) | 0.01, 12.5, 12.4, 12.8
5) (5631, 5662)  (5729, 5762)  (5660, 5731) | 0.01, 13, 12.1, 11.4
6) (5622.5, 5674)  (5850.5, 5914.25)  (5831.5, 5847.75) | -0.01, 12.4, 13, 13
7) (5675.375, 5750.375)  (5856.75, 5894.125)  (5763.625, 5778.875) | 0.00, 12.1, 12.4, 13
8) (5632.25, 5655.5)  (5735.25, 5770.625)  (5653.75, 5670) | 0.11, 13.4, 11.9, 11.9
